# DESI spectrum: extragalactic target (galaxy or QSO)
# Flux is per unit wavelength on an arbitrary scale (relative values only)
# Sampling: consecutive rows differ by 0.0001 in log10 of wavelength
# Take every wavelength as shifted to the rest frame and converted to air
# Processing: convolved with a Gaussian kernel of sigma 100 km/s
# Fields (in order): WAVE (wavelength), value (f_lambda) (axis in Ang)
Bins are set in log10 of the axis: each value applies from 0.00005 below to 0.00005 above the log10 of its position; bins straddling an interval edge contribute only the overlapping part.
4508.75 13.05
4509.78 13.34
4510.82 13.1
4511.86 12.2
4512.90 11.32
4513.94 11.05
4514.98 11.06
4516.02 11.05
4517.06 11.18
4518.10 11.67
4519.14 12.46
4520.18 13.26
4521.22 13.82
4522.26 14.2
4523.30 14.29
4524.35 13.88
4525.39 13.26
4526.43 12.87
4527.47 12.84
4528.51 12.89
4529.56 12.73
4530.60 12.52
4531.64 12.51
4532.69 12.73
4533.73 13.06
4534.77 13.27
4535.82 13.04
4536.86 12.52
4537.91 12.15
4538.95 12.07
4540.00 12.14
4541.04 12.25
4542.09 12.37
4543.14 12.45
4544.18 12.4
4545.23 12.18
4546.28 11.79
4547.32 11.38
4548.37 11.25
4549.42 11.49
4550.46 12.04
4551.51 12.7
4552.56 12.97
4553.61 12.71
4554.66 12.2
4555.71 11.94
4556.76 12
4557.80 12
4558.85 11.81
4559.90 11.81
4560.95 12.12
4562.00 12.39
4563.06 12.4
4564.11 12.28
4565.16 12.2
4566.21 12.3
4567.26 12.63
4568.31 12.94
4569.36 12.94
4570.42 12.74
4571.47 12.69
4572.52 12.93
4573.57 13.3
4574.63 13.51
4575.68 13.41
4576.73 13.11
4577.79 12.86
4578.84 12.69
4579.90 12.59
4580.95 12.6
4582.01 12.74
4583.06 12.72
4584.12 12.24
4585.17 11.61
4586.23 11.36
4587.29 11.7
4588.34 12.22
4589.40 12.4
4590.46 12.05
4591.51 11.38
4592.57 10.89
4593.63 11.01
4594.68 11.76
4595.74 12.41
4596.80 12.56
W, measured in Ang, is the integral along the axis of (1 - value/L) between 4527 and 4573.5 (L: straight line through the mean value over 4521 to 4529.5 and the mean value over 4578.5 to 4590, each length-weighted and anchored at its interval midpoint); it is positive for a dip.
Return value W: 2.0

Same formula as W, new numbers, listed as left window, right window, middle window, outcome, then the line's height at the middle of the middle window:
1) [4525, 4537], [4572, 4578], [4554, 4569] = 1.00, 13.1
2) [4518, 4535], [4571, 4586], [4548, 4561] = 0.84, 12.9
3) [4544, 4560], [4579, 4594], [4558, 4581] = -1.20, 12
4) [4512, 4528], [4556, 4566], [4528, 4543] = -0.25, 12.4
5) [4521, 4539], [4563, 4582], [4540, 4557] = 1.06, 12.9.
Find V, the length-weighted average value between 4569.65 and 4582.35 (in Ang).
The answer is 12.9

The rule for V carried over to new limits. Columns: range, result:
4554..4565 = 12.1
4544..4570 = 12.2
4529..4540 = 12.6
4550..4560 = 12.2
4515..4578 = 12.5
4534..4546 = 12.4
